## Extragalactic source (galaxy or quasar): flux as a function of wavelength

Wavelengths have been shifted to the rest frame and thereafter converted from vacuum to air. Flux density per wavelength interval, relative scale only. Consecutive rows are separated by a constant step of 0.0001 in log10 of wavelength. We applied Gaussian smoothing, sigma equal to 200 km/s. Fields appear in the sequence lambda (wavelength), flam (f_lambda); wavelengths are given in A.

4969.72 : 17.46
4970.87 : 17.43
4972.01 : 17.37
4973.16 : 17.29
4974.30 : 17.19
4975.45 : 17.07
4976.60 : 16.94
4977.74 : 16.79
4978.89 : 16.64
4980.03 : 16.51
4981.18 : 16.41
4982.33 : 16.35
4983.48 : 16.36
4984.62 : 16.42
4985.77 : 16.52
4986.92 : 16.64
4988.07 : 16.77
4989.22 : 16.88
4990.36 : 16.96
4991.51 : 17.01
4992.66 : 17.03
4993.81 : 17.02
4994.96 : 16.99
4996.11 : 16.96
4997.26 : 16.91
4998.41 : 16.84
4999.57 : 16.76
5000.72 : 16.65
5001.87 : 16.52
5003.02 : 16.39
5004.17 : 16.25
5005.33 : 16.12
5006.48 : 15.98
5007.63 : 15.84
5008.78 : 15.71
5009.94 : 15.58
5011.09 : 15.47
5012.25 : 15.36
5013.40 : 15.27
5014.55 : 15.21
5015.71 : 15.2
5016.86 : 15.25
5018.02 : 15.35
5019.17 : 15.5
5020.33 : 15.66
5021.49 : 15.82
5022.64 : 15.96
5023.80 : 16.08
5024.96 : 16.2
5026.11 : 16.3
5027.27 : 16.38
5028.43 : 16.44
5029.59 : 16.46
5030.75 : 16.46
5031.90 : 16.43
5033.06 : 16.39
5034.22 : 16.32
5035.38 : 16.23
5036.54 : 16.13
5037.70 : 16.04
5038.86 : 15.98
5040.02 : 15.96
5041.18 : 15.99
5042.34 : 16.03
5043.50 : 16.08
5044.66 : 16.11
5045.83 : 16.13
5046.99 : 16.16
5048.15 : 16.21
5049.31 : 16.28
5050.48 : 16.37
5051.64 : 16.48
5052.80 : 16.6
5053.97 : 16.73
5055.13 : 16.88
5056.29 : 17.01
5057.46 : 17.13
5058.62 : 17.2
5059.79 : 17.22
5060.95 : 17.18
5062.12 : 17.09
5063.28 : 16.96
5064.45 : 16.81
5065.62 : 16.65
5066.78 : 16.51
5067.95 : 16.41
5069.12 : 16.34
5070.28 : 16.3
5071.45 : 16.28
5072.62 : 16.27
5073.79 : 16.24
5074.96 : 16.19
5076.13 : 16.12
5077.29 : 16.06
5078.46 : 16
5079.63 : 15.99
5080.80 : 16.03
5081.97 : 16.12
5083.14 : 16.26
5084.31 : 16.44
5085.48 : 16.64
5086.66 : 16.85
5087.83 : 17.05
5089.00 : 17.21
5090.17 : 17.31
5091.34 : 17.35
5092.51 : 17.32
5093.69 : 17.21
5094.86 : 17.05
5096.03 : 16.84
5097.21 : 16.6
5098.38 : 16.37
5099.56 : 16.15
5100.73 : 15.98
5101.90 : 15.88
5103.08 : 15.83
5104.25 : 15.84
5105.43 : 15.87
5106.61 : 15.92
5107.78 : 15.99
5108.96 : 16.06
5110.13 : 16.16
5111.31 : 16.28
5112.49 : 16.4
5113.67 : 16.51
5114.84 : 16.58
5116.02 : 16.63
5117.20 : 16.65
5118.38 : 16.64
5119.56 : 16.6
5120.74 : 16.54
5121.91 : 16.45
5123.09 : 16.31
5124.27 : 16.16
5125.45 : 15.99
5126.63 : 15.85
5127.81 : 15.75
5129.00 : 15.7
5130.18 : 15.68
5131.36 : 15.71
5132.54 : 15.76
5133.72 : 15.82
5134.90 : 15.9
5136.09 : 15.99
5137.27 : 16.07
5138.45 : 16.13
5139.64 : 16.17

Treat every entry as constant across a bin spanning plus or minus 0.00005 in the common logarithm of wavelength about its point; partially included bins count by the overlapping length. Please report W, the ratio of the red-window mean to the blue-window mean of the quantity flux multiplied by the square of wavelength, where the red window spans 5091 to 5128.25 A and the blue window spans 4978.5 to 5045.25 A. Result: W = 1.0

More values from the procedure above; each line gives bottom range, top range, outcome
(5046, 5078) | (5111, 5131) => 1.00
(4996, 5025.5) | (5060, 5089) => 1.06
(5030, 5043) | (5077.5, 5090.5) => 1.04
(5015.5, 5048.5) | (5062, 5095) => 1.05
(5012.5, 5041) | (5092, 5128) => 1.06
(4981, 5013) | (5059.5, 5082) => 1.03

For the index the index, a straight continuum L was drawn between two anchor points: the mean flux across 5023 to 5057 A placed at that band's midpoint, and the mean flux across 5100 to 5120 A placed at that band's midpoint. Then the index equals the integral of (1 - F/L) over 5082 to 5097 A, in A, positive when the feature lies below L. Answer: -0.62 A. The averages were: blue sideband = 16.3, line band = 16.9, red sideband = 16.2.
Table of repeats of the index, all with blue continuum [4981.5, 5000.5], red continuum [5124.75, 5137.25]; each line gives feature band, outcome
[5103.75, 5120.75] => -0.4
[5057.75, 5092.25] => -0.9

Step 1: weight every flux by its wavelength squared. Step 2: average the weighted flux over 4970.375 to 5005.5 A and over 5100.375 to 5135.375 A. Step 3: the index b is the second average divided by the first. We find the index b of 1.0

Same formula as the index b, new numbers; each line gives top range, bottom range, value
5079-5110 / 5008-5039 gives 1.07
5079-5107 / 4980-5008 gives 1.03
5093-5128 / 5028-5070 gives 1.01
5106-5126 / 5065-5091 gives 1.01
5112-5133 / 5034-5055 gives 1.03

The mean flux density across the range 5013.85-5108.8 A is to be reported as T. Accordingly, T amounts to 16.3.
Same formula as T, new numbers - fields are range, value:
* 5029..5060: 16.4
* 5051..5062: 16.9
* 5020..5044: 16.2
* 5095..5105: 16.2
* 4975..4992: 16.7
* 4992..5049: 16.1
